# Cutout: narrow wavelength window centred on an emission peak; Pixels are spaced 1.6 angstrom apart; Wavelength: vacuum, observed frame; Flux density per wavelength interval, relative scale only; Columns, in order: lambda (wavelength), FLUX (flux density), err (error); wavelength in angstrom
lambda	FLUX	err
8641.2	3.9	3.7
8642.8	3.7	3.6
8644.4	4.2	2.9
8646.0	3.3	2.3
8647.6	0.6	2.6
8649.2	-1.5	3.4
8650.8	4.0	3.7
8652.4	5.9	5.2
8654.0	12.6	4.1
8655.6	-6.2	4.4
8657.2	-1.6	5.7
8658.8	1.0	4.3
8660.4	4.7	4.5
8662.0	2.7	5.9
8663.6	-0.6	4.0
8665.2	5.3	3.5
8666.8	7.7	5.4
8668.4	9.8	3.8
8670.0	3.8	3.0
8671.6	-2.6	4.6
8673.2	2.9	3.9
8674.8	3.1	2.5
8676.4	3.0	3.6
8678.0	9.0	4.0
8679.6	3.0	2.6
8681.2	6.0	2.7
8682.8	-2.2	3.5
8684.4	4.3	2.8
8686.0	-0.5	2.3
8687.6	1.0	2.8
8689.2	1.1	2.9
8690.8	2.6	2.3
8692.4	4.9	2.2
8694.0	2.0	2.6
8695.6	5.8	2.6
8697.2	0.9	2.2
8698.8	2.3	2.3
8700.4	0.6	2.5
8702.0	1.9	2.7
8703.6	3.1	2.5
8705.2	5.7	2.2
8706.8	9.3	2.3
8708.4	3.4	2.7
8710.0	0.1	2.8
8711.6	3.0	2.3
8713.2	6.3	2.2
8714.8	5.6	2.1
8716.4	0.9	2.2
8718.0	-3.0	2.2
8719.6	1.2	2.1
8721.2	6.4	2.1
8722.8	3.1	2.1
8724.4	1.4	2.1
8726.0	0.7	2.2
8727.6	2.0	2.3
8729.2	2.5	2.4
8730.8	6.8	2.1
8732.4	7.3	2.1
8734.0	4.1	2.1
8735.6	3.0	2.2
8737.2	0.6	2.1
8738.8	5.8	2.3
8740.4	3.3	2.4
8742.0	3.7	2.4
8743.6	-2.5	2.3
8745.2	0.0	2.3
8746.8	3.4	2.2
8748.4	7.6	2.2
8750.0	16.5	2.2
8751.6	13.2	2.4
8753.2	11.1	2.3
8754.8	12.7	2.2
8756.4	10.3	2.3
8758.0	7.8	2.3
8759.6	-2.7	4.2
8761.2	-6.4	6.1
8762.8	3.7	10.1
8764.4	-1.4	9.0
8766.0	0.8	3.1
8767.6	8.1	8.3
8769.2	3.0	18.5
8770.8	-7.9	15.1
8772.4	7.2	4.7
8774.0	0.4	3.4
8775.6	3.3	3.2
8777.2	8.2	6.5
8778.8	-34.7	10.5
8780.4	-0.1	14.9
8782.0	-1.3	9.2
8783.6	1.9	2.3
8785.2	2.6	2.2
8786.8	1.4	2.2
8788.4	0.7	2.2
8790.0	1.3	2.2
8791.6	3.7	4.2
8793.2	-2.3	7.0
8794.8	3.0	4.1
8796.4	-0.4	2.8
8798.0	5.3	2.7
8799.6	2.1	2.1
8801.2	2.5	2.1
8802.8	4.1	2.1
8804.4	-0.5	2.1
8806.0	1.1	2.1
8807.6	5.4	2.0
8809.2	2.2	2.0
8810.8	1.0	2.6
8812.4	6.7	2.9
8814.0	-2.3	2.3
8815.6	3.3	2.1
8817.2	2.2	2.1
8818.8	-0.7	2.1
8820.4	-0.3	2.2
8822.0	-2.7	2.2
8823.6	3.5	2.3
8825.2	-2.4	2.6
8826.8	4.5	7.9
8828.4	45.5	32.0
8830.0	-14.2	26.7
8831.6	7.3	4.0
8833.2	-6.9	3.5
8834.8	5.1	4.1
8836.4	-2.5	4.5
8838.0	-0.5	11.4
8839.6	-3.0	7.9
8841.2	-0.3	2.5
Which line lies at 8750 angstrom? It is H-beta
